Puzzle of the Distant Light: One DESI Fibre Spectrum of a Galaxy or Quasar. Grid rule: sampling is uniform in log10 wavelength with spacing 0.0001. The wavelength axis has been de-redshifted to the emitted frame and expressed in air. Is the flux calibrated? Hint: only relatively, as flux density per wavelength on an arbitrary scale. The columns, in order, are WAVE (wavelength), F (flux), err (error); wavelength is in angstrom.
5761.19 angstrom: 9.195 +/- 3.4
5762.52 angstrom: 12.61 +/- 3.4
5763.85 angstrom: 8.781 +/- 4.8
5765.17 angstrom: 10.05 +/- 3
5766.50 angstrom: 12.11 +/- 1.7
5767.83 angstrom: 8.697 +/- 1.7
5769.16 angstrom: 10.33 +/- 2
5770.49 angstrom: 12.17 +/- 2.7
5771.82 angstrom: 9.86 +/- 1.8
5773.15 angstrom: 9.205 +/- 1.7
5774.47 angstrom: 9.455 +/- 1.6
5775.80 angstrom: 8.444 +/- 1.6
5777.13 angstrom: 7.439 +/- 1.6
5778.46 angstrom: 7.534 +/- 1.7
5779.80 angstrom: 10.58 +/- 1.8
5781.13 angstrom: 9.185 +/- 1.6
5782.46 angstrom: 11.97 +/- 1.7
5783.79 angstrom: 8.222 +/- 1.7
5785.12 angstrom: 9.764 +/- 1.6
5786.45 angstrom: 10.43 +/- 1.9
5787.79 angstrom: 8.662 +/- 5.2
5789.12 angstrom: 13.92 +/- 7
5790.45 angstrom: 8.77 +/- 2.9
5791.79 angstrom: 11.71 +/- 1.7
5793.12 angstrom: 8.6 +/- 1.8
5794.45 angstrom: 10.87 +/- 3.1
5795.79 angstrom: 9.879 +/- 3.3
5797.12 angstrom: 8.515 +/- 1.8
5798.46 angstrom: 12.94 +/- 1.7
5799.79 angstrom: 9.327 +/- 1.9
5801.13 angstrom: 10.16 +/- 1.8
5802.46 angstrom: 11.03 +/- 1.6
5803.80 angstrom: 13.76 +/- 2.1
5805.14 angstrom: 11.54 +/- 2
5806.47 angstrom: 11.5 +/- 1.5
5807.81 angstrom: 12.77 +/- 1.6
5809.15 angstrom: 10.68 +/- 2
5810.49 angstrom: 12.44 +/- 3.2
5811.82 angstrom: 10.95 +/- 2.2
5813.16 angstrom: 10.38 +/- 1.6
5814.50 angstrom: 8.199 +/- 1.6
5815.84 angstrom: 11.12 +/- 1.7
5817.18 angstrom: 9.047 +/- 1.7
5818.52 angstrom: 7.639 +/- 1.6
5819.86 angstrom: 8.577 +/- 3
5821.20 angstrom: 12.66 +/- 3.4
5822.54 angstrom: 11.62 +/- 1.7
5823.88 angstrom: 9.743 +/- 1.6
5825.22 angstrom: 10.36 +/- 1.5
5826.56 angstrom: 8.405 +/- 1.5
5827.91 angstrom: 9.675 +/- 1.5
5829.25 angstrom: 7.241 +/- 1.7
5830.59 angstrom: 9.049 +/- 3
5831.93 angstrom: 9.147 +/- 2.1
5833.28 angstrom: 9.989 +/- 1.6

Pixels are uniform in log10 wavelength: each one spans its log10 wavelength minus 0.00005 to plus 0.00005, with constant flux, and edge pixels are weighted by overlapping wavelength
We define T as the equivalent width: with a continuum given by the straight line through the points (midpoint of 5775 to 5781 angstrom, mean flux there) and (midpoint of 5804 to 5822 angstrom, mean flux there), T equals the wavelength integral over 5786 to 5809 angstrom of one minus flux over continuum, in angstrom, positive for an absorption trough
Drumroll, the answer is -2.6 angstrom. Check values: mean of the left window 8.57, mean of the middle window 10.8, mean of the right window 10.7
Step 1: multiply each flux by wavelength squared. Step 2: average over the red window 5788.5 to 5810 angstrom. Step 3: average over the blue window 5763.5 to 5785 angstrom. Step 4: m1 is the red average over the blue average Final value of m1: 1.15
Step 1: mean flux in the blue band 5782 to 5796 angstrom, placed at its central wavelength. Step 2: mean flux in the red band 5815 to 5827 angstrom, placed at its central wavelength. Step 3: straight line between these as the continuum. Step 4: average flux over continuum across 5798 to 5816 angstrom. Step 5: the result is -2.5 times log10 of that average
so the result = -0.115 mag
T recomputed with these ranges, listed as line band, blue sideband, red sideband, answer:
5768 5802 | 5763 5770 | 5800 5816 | 2.2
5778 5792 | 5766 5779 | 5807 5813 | 0.2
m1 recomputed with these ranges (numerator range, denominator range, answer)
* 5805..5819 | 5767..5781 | 1.14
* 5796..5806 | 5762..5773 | 1.06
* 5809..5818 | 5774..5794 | 1.08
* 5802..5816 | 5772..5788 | 1.23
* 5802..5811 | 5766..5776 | 1.20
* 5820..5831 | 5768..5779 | 1.07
